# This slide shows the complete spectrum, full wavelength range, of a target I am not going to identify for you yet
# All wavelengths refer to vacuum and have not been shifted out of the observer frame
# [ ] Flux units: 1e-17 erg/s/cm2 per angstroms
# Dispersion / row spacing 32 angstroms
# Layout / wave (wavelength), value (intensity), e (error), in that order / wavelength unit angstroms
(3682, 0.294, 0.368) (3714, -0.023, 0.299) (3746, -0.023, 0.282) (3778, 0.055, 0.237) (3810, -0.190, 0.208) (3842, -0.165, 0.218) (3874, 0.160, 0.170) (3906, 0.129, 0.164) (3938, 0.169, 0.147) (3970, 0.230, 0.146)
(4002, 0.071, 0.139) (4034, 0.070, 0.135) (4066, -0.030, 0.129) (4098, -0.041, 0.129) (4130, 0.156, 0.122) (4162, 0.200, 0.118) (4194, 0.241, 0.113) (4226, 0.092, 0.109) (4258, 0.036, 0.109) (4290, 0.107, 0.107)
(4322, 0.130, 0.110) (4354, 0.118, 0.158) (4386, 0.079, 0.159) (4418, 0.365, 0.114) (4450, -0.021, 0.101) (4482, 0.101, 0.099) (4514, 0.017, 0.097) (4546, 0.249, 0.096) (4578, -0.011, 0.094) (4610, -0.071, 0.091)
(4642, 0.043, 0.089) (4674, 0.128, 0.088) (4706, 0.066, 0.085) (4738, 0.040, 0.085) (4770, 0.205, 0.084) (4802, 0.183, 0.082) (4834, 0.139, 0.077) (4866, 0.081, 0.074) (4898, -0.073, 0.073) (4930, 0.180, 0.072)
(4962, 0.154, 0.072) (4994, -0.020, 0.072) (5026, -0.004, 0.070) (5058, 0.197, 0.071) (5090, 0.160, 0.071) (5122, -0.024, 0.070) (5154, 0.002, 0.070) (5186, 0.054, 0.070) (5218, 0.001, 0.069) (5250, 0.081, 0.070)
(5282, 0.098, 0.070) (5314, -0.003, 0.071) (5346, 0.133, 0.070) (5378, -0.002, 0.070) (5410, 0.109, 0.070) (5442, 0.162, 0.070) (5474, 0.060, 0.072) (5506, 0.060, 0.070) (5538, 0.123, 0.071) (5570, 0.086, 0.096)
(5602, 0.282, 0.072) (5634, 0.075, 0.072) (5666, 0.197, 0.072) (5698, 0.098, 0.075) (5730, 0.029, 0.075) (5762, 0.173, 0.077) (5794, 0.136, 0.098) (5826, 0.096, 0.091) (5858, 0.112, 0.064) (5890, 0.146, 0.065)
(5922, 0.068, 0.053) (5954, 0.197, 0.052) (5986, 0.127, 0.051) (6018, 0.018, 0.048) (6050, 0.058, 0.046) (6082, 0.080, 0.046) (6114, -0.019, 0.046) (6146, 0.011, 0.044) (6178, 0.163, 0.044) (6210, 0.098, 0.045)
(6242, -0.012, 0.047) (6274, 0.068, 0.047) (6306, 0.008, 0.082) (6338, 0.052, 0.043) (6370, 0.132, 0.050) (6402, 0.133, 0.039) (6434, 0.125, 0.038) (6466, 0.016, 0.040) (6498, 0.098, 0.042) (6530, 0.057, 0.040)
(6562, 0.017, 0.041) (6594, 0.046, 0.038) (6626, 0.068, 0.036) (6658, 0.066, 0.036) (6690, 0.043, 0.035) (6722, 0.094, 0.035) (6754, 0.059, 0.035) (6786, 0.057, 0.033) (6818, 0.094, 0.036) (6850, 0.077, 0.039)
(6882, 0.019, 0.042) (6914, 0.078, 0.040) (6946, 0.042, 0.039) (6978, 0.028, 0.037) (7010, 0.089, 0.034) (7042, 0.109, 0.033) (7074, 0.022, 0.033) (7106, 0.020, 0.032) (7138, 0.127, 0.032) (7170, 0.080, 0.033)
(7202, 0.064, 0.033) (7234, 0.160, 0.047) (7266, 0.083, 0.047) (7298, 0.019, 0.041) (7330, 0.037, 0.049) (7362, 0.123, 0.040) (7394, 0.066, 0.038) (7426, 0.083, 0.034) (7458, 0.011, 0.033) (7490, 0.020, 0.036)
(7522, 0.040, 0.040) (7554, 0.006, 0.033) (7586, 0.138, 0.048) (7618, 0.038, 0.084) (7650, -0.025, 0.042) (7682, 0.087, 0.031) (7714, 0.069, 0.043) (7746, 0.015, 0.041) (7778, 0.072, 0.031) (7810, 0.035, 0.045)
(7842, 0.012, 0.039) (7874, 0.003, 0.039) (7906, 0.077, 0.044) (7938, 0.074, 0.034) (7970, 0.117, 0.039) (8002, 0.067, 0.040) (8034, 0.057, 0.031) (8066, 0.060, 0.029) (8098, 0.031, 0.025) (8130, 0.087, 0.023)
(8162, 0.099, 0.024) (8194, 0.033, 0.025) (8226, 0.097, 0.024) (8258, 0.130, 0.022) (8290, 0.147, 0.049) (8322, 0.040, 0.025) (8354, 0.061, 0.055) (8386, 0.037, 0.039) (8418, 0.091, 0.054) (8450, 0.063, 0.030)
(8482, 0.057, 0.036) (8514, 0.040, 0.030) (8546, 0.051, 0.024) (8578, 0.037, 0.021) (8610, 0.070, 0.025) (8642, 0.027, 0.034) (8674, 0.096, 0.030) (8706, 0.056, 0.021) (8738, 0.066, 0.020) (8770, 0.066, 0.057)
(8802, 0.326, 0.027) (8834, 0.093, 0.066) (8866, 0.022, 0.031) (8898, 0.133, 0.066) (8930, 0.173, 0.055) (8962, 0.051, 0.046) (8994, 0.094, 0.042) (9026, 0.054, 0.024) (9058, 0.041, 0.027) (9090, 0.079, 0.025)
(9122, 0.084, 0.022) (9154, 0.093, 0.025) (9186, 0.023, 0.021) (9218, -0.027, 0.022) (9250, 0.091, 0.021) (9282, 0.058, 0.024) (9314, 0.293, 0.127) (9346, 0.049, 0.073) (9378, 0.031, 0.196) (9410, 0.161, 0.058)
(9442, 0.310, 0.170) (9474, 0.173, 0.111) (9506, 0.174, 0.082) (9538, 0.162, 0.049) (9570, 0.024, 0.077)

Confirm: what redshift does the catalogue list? 1.36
